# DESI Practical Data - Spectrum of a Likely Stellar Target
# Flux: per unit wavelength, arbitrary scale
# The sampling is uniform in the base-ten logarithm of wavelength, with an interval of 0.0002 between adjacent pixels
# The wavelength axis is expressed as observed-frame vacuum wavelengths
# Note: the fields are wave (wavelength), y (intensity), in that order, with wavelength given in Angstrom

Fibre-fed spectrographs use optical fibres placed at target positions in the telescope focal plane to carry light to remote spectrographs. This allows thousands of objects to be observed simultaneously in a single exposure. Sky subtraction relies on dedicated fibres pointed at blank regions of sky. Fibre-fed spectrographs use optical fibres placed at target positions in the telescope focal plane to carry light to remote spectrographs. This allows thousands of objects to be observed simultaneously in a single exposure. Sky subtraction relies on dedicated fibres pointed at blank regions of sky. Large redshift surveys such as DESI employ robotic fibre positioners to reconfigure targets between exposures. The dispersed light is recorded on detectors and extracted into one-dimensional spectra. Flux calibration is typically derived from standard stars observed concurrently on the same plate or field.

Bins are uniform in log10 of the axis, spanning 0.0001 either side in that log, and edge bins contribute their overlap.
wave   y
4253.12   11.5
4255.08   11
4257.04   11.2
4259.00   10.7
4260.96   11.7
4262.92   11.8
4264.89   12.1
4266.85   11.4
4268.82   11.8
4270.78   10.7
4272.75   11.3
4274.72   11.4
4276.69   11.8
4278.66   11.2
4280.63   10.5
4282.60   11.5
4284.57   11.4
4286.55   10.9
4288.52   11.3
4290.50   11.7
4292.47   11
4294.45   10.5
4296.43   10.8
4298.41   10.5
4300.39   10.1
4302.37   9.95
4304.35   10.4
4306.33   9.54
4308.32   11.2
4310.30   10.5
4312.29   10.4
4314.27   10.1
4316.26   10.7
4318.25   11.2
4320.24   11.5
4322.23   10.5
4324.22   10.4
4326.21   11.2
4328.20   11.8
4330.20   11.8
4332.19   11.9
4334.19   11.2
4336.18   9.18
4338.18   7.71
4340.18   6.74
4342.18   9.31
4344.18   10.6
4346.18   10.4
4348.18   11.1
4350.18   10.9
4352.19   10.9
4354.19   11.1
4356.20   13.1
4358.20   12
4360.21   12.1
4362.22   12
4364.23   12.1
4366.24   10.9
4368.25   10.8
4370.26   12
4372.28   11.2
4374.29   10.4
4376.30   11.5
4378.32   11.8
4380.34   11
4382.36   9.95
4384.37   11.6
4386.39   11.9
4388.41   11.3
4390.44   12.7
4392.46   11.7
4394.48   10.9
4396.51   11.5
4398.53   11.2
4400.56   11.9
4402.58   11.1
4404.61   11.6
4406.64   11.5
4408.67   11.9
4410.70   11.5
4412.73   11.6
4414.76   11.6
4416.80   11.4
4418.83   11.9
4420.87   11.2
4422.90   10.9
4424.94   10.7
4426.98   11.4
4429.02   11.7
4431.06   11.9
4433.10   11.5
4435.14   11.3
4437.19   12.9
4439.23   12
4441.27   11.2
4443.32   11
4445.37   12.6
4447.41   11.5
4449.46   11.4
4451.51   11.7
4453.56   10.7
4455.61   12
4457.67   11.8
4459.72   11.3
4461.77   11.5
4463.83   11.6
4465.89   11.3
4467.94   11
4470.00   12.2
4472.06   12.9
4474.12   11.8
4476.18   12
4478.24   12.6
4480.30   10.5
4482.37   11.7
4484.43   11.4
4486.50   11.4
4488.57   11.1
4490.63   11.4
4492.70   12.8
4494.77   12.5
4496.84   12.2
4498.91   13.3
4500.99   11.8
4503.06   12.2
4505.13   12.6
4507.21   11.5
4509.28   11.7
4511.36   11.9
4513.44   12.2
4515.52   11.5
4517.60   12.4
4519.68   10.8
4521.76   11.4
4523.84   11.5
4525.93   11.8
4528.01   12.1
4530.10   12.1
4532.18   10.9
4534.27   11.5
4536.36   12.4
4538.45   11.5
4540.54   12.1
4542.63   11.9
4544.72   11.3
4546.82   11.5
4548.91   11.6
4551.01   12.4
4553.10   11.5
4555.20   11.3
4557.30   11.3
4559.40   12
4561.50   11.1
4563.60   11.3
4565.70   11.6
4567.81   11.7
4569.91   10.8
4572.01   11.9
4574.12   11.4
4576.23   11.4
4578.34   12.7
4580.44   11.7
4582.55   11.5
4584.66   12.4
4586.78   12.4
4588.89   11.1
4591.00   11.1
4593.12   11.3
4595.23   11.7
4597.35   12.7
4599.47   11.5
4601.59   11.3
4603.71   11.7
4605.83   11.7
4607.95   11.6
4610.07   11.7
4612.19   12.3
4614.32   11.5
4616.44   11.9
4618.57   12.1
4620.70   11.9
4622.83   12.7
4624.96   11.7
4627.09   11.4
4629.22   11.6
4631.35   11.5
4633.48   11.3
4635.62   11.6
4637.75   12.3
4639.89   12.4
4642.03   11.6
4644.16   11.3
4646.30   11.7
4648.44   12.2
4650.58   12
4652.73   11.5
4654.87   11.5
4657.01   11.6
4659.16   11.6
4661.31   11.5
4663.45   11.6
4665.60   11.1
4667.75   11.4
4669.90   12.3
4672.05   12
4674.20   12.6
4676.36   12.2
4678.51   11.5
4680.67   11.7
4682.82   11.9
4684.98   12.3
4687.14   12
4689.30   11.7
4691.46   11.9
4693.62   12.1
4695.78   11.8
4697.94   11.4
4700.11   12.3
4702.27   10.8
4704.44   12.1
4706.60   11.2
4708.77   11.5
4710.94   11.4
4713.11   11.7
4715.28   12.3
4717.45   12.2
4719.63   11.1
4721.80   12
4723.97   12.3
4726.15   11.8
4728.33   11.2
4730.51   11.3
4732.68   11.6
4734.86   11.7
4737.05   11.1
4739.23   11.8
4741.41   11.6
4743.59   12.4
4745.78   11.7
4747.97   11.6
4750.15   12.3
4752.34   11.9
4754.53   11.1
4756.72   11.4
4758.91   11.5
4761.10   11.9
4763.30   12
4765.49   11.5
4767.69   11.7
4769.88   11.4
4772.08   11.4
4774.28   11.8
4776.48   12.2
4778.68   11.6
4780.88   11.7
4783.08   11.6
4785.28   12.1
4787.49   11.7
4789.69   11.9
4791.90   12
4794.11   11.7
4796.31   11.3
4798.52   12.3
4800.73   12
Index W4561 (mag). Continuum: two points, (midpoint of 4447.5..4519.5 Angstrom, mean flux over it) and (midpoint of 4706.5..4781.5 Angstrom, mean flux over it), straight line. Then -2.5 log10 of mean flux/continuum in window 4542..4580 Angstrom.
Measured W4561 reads 0.02 mag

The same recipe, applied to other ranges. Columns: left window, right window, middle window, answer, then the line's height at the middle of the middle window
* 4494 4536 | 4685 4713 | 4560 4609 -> 0.02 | 11.8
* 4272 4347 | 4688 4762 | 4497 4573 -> -0.05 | 11.2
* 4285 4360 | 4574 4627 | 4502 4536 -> -0.03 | 11.5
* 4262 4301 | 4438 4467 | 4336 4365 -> 0.07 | 11.3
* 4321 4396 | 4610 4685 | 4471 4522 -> -0.05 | 11.4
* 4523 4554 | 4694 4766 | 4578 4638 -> 0.00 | 11.7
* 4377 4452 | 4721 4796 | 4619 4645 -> -0.01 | 11.6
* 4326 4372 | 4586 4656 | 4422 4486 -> -0.04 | 11.2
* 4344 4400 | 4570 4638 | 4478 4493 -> 0.01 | 11.6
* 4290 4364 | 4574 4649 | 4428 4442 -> -0.06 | 11.1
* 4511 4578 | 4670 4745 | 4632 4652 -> -0.01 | 11.7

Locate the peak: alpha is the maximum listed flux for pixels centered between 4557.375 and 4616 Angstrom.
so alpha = 12.7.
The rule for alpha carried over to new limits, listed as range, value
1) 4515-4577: 12.4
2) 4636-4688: 12.6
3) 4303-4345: 11.9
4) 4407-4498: 12.9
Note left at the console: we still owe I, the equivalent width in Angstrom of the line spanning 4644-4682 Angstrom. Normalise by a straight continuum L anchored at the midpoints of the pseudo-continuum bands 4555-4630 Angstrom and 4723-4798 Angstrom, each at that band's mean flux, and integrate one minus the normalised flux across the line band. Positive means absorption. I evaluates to -0.2 Angstrom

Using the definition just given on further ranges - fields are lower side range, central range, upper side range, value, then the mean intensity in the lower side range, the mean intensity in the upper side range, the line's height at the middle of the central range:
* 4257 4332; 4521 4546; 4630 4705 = -0.4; 11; 11.8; 11.5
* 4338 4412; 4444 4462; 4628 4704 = -0.4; 11.2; 11.8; 11.3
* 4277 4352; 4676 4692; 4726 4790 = -0.5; 10.6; 11.7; 11.5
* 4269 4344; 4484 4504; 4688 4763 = -1.6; 10.7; 11.7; 11.1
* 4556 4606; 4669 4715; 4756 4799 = -0.6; 11.6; 11.7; 11.7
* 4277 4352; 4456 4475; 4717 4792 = -1.3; 10.6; 11.7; 11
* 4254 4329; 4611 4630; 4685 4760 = -0.6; 11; 11.7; 11.5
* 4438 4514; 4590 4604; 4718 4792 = 0.2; 11.8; 11.7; 11.8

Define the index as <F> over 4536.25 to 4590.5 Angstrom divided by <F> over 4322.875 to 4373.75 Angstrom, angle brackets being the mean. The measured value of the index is 1.1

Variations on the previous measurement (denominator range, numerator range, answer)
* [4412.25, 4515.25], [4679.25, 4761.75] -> 1.00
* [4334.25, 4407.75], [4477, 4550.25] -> 1.07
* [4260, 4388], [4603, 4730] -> 1.07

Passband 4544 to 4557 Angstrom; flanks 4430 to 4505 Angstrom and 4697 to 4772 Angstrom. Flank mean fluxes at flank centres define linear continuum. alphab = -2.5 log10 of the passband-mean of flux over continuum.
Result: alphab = 0.02 mag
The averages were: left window 11.8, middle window 11.6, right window 11.7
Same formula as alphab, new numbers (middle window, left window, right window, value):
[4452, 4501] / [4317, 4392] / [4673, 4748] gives -0.05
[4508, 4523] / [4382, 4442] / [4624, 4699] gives -0.01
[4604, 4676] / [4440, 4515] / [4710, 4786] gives 0.00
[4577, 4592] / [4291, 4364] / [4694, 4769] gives -0.05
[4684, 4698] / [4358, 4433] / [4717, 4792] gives -0.02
